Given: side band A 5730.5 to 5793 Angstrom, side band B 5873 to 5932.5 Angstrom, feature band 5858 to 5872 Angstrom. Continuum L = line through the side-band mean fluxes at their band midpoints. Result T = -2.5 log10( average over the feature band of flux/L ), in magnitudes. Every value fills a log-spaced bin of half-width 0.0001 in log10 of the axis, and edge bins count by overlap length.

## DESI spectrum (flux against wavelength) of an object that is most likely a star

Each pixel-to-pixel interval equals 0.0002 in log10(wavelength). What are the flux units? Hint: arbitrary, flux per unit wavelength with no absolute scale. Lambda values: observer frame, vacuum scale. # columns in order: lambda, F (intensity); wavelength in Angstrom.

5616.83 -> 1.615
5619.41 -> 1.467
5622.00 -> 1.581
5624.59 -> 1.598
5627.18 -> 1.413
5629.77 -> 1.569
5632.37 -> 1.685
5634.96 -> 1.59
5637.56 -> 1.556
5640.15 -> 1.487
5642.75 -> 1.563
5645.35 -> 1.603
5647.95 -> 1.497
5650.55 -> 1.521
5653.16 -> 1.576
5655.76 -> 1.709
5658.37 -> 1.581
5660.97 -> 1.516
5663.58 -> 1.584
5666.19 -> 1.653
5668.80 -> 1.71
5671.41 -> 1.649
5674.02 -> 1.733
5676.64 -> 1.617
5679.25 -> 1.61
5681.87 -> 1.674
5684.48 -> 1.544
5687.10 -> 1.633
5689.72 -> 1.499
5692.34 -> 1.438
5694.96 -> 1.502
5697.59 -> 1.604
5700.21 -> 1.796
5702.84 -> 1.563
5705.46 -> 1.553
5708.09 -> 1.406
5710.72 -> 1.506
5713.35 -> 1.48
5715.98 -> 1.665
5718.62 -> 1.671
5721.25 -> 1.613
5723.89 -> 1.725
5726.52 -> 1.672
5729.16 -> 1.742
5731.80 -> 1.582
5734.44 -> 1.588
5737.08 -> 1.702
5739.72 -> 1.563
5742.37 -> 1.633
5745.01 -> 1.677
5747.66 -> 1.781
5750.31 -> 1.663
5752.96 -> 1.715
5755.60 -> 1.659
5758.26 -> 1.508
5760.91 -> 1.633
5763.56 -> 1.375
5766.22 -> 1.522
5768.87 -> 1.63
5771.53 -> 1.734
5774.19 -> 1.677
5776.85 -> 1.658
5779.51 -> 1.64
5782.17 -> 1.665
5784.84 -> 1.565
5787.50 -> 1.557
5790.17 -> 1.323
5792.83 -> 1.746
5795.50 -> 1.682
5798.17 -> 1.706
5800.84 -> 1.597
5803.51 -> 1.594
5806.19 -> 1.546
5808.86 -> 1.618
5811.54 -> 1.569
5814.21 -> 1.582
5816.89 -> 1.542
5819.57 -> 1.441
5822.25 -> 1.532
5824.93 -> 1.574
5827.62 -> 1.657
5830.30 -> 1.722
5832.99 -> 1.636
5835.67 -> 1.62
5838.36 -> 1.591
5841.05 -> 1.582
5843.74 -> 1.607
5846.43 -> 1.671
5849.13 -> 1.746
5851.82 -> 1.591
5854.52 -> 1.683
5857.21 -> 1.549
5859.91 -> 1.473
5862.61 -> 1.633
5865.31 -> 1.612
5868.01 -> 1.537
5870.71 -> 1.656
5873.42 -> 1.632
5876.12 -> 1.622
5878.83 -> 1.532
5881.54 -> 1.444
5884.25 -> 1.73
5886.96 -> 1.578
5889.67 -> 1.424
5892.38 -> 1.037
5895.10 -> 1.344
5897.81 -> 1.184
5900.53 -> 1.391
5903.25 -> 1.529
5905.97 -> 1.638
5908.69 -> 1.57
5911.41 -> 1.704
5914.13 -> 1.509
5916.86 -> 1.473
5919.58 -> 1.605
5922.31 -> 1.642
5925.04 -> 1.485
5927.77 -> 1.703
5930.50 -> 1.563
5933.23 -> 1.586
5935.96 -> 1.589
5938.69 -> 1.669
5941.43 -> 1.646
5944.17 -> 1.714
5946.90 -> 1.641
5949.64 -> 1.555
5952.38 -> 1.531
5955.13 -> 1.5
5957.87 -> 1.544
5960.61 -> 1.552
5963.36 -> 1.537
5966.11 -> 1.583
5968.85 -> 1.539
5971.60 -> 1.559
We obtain -0.028 mag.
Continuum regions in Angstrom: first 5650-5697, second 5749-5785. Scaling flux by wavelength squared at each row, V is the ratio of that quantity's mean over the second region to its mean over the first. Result 1.0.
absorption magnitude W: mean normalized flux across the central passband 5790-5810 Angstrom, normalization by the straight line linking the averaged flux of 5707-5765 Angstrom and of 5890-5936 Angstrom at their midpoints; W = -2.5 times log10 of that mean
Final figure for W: -0.03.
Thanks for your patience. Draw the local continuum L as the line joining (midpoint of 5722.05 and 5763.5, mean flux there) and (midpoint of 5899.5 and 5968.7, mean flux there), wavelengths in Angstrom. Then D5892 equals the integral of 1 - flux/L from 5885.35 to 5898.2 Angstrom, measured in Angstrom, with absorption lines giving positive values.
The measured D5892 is 2.1 Angstrom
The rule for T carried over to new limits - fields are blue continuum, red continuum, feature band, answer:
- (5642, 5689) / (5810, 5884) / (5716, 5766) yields -0.02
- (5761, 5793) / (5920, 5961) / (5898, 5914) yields 0.04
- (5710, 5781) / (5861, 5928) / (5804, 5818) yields 0.01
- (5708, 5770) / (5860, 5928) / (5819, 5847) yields -0.03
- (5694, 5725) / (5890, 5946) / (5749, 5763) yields -0.03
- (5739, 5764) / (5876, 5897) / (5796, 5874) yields -0.06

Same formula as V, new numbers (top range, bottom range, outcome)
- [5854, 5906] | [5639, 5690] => 1.01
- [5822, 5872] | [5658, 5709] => 1.07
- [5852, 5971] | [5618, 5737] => 1.06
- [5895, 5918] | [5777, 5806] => 0.96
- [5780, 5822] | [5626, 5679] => 1.05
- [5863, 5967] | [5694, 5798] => 1.01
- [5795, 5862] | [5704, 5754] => 1.02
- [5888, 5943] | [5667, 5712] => 1.03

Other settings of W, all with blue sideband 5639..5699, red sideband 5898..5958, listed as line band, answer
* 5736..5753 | -0.06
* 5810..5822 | 0.03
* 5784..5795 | 0.02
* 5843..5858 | -0.05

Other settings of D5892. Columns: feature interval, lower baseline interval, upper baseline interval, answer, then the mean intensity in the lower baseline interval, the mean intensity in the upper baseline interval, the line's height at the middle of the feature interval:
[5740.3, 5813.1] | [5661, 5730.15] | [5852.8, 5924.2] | -1.99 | 1.61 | 1.53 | 1.57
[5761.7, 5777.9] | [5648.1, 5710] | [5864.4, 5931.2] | -0.37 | 1.59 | 1.52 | 1.56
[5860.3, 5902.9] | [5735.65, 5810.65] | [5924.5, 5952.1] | 3.34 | 1.62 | 1.62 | 1.62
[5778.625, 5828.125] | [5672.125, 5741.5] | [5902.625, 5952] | 0.56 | 1.6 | 1.6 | 1.6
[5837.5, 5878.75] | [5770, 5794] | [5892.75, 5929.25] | -1.52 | 1.62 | 1.51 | 1.55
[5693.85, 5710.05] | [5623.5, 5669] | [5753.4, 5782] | 0.23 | 1.58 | 1.61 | 1.59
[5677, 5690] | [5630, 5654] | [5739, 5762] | -0.04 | 1.56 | 1.65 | 1.6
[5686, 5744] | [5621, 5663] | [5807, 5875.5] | -0.68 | 1.57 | 1.6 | 1.58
